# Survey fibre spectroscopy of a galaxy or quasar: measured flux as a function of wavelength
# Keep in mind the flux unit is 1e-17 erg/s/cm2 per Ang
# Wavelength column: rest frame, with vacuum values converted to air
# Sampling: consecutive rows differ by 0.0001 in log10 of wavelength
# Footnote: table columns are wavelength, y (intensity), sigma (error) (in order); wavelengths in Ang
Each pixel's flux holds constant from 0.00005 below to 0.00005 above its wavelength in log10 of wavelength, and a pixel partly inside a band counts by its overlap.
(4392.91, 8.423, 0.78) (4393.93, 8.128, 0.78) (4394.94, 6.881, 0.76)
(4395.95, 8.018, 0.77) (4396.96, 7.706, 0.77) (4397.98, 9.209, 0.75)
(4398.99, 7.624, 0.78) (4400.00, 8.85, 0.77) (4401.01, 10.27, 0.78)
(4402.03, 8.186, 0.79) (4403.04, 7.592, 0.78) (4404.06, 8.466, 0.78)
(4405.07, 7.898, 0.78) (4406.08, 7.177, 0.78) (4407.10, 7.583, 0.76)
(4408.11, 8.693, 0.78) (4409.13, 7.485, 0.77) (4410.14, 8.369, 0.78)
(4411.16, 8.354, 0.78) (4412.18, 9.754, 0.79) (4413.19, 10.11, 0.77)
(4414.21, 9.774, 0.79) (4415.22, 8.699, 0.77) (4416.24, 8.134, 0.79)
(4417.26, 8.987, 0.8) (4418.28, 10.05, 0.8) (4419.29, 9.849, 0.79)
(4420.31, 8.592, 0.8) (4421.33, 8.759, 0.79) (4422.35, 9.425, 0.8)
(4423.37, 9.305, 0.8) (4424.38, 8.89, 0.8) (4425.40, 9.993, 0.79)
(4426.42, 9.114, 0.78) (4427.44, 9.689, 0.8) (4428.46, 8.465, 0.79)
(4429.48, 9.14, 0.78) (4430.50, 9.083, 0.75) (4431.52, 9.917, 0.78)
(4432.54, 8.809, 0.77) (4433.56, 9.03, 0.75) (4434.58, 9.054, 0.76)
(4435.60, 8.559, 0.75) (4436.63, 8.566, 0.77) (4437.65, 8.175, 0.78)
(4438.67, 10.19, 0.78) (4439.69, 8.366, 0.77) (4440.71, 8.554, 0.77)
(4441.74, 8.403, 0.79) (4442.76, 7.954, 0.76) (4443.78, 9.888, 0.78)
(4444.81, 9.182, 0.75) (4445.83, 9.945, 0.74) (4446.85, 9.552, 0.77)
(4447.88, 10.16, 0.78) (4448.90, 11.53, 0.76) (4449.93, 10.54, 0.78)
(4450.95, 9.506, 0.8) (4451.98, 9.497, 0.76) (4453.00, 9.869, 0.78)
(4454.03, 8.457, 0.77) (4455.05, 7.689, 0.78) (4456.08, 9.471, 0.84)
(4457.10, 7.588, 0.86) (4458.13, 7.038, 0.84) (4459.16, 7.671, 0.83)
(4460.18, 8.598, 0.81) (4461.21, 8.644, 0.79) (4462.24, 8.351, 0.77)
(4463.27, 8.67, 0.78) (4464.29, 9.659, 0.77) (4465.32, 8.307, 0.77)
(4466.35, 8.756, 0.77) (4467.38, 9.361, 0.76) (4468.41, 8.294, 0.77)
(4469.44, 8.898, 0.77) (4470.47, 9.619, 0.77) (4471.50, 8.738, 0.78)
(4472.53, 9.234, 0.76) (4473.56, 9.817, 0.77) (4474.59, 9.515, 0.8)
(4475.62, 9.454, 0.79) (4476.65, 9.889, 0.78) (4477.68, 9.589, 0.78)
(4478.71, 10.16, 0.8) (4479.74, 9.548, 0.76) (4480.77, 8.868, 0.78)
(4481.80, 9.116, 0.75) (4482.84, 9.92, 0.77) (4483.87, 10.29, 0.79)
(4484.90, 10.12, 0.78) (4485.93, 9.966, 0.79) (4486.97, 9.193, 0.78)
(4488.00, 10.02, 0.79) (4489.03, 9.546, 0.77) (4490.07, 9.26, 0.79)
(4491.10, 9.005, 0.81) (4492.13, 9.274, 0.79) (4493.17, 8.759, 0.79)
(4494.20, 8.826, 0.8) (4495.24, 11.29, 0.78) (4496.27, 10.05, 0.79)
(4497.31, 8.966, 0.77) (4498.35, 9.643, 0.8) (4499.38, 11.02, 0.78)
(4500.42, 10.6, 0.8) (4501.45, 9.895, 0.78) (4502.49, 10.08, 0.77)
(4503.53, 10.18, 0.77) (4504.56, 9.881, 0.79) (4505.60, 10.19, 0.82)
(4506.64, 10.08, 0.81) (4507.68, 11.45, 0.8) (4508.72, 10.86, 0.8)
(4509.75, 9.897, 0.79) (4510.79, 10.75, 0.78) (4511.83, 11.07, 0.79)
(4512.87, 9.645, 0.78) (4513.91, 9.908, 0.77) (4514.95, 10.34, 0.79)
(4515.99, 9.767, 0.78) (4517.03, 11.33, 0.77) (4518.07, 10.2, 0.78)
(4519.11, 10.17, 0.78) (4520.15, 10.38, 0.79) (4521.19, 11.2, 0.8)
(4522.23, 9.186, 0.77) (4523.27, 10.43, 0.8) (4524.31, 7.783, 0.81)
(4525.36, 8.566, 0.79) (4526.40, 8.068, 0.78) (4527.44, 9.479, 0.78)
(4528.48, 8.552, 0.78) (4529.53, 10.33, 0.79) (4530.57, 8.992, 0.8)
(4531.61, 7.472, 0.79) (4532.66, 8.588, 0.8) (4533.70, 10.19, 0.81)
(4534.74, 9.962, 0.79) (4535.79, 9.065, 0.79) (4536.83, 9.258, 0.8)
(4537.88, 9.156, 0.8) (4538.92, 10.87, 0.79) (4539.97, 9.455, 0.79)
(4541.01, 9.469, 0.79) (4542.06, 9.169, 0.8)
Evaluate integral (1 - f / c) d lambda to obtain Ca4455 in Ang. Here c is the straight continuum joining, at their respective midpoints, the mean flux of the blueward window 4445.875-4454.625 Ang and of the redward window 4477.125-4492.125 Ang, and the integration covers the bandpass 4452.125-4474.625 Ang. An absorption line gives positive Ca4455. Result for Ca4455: 2.4 Ang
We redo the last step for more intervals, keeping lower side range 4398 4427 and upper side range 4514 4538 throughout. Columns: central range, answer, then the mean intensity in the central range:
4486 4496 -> -0.2 Ang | 9.5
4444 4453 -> -1.0 Ang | 9.98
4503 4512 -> -1.0 Ang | 10.5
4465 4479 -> -0.1 Ang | 9.26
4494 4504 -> -0.8 Ang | 10.1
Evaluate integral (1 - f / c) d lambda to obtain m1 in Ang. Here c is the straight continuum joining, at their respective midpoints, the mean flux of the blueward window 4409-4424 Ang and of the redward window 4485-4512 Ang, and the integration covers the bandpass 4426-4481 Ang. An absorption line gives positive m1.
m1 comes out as 2.3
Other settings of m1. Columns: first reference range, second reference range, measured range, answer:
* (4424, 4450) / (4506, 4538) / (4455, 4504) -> 0.9 Ang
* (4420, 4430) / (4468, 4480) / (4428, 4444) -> 0.6 Ang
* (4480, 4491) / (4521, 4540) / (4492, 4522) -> -2.4 Ang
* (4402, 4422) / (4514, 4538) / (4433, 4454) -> -1.0 Ang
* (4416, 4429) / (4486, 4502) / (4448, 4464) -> 0.9 Ang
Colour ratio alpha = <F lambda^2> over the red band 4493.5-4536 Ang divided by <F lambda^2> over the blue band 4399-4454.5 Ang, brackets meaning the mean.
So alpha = 1.13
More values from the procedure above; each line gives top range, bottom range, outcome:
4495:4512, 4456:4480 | 1.17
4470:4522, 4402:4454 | 1.13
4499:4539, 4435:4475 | 1.13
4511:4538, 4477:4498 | 1.02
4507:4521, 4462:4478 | 1.17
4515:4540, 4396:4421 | 1.16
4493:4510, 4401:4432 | 1.19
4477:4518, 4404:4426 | 1.17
